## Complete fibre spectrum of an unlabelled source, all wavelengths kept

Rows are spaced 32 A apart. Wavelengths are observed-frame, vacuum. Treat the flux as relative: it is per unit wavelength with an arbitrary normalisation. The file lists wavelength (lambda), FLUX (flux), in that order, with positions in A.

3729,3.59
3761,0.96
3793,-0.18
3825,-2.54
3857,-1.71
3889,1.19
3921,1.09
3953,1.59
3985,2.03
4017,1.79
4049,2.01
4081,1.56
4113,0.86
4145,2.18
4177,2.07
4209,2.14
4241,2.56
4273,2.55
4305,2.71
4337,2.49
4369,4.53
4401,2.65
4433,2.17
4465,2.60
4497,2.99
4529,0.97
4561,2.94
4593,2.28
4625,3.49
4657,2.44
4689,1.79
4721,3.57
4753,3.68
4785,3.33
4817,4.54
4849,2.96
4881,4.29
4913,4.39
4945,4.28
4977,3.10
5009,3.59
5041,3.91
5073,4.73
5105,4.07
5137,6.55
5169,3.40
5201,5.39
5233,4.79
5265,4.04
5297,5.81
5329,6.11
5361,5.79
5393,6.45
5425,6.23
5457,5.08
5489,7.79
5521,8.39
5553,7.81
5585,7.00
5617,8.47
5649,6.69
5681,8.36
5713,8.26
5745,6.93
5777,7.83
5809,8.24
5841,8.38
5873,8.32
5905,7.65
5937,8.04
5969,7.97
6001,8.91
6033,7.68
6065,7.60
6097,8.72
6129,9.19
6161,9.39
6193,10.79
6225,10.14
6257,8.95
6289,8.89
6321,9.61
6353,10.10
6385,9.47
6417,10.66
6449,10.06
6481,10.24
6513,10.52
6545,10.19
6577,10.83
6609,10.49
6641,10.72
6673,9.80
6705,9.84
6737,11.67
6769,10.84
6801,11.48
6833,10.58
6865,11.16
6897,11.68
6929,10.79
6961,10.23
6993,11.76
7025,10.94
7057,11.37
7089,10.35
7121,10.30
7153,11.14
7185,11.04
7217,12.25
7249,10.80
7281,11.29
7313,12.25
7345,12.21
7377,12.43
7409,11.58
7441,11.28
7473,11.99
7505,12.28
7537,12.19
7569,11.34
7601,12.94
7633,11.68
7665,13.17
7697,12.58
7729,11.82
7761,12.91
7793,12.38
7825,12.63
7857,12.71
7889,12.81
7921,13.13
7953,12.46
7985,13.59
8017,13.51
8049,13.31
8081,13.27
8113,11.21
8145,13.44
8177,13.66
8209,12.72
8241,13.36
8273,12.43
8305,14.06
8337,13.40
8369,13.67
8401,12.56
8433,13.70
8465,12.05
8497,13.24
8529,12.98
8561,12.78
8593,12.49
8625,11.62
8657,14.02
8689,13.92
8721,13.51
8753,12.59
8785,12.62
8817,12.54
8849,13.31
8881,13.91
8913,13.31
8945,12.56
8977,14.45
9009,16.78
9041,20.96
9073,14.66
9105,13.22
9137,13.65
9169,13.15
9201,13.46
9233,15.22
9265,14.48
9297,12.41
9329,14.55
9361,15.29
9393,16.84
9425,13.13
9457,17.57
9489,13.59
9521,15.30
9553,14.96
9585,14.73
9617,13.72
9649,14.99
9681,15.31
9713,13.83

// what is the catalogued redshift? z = 0.375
